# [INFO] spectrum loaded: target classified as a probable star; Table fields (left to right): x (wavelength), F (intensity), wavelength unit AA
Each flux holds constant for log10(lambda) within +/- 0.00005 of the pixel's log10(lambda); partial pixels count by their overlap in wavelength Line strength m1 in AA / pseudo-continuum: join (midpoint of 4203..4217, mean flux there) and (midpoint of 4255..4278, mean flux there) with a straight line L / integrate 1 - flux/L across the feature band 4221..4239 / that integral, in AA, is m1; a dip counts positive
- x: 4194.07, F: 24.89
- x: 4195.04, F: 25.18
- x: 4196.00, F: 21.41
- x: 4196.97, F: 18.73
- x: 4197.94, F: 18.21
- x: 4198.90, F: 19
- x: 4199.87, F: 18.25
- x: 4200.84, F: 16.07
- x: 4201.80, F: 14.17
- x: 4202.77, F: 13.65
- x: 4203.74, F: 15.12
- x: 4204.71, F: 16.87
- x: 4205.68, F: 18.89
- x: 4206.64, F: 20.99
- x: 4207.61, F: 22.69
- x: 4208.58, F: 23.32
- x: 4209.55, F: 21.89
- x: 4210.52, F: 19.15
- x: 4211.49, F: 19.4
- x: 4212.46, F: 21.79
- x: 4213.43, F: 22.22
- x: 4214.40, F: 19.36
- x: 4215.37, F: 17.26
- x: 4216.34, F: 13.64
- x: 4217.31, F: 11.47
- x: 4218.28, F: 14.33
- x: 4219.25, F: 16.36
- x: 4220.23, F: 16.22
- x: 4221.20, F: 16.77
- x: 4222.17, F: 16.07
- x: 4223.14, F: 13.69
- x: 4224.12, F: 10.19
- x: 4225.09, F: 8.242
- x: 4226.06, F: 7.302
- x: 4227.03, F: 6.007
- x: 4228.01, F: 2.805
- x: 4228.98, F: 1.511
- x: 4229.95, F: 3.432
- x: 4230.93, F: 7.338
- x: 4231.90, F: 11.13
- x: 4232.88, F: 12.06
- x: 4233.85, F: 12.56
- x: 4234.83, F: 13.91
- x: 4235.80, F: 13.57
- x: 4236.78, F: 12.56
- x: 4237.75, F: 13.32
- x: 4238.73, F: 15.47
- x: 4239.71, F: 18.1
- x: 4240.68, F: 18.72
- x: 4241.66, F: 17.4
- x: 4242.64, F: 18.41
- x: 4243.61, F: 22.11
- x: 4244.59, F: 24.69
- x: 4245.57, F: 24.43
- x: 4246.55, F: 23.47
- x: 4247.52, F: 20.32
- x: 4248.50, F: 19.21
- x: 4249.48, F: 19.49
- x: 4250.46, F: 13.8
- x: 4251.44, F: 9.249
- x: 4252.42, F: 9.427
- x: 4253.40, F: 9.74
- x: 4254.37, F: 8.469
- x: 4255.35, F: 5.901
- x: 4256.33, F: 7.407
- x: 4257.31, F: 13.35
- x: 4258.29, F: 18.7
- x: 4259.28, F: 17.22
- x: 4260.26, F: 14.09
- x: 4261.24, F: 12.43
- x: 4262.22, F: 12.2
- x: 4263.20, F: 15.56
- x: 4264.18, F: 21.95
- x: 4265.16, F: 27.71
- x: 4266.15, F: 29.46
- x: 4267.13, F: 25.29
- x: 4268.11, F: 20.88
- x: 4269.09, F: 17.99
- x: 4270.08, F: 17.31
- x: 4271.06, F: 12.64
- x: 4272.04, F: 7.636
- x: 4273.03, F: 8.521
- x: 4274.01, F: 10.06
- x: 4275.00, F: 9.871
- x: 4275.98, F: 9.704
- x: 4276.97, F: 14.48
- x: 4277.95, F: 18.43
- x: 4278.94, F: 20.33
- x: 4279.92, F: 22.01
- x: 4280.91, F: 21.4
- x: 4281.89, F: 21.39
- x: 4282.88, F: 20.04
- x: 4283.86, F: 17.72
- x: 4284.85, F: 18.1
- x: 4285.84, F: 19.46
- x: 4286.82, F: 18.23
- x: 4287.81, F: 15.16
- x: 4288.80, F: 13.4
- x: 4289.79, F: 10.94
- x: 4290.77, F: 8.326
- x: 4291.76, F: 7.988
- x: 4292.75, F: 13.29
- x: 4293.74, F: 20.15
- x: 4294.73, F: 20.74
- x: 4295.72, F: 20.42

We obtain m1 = 7.7 AA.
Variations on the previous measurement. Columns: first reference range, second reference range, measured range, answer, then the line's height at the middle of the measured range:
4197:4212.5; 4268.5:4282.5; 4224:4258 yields 7.53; 16.9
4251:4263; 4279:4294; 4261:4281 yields -4.45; 14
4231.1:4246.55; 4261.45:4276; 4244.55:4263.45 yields 2.14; 16.6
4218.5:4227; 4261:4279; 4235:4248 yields -3.91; 14.2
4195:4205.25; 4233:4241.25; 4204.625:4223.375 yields -1.90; 16.5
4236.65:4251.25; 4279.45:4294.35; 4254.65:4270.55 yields 0.43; 17.8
